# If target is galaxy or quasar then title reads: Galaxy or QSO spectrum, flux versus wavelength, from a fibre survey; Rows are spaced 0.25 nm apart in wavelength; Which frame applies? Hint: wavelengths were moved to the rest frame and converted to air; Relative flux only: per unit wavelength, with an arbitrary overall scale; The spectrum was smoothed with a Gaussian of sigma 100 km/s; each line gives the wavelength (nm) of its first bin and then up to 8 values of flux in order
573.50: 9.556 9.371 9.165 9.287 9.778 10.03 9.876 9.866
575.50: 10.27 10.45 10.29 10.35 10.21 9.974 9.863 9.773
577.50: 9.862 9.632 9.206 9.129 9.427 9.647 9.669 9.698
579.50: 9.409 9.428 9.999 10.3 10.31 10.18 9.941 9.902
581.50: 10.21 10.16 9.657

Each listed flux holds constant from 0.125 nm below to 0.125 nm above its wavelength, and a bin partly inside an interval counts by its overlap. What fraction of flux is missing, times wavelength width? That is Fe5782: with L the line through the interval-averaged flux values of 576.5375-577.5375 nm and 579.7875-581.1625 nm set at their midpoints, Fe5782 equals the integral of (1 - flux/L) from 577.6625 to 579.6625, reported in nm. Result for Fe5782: 0.10 nm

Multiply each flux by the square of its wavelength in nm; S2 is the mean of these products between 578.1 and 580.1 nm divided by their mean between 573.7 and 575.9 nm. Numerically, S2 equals 0.99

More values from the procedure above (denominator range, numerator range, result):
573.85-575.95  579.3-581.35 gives 1.03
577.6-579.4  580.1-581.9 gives 1.08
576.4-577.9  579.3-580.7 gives 1.01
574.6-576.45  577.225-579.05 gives 0.95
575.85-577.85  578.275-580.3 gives 0.97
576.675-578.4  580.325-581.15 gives 1.07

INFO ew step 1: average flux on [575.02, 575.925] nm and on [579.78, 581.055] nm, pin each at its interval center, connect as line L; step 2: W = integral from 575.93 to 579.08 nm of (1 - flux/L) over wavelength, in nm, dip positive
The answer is 0.12 nm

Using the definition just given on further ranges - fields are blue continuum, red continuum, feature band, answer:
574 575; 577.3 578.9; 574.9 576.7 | -0.11 nm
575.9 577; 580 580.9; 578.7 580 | 0.08 nm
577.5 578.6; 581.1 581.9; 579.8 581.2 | -0.03 nm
